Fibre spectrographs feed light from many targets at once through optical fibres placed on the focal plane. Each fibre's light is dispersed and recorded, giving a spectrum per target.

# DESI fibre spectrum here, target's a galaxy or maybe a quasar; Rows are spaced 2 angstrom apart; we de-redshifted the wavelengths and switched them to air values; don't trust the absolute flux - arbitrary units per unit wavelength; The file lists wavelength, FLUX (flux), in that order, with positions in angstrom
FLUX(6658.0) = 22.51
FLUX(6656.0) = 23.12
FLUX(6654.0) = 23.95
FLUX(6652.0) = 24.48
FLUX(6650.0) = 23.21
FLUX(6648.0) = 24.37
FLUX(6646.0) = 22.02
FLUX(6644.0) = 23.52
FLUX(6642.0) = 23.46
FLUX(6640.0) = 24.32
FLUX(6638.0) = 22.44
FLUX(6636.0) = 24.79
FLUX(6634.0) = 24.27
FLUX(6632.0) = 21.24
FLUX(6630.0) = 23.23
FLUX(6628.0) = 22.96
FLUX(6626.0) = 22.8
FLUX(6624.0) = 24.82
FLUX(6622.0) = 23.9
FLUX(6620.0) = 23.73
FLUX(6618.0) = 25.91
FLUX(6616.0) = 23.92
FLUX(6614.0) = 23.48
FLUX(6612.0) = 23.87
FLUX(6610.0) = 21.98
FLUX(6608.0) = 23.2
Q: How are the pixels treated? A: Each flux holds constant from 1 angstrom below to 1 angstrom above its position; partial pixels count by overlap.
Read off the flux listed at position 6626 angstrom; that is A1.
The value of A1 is 22.8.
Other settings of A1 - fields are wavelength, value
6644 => 23.52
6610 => 21.98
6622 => 23.9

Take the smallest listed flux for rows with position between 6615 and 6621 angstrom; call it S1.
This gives 23.73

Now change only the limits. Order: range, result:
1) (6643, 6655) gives 22.02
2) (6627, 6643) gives 21.24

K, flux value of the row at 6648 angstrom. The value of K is 24.37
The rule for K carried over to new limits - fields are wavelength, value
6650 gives 23.21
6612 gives 23.87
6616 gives 23.92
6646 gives 22.02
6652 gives 24.48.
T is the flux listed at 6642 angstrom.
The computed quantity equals 23.46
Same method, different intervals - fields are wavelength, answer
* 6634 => 24.27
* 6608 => 23.2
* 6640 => 24.32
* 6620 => 23.73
